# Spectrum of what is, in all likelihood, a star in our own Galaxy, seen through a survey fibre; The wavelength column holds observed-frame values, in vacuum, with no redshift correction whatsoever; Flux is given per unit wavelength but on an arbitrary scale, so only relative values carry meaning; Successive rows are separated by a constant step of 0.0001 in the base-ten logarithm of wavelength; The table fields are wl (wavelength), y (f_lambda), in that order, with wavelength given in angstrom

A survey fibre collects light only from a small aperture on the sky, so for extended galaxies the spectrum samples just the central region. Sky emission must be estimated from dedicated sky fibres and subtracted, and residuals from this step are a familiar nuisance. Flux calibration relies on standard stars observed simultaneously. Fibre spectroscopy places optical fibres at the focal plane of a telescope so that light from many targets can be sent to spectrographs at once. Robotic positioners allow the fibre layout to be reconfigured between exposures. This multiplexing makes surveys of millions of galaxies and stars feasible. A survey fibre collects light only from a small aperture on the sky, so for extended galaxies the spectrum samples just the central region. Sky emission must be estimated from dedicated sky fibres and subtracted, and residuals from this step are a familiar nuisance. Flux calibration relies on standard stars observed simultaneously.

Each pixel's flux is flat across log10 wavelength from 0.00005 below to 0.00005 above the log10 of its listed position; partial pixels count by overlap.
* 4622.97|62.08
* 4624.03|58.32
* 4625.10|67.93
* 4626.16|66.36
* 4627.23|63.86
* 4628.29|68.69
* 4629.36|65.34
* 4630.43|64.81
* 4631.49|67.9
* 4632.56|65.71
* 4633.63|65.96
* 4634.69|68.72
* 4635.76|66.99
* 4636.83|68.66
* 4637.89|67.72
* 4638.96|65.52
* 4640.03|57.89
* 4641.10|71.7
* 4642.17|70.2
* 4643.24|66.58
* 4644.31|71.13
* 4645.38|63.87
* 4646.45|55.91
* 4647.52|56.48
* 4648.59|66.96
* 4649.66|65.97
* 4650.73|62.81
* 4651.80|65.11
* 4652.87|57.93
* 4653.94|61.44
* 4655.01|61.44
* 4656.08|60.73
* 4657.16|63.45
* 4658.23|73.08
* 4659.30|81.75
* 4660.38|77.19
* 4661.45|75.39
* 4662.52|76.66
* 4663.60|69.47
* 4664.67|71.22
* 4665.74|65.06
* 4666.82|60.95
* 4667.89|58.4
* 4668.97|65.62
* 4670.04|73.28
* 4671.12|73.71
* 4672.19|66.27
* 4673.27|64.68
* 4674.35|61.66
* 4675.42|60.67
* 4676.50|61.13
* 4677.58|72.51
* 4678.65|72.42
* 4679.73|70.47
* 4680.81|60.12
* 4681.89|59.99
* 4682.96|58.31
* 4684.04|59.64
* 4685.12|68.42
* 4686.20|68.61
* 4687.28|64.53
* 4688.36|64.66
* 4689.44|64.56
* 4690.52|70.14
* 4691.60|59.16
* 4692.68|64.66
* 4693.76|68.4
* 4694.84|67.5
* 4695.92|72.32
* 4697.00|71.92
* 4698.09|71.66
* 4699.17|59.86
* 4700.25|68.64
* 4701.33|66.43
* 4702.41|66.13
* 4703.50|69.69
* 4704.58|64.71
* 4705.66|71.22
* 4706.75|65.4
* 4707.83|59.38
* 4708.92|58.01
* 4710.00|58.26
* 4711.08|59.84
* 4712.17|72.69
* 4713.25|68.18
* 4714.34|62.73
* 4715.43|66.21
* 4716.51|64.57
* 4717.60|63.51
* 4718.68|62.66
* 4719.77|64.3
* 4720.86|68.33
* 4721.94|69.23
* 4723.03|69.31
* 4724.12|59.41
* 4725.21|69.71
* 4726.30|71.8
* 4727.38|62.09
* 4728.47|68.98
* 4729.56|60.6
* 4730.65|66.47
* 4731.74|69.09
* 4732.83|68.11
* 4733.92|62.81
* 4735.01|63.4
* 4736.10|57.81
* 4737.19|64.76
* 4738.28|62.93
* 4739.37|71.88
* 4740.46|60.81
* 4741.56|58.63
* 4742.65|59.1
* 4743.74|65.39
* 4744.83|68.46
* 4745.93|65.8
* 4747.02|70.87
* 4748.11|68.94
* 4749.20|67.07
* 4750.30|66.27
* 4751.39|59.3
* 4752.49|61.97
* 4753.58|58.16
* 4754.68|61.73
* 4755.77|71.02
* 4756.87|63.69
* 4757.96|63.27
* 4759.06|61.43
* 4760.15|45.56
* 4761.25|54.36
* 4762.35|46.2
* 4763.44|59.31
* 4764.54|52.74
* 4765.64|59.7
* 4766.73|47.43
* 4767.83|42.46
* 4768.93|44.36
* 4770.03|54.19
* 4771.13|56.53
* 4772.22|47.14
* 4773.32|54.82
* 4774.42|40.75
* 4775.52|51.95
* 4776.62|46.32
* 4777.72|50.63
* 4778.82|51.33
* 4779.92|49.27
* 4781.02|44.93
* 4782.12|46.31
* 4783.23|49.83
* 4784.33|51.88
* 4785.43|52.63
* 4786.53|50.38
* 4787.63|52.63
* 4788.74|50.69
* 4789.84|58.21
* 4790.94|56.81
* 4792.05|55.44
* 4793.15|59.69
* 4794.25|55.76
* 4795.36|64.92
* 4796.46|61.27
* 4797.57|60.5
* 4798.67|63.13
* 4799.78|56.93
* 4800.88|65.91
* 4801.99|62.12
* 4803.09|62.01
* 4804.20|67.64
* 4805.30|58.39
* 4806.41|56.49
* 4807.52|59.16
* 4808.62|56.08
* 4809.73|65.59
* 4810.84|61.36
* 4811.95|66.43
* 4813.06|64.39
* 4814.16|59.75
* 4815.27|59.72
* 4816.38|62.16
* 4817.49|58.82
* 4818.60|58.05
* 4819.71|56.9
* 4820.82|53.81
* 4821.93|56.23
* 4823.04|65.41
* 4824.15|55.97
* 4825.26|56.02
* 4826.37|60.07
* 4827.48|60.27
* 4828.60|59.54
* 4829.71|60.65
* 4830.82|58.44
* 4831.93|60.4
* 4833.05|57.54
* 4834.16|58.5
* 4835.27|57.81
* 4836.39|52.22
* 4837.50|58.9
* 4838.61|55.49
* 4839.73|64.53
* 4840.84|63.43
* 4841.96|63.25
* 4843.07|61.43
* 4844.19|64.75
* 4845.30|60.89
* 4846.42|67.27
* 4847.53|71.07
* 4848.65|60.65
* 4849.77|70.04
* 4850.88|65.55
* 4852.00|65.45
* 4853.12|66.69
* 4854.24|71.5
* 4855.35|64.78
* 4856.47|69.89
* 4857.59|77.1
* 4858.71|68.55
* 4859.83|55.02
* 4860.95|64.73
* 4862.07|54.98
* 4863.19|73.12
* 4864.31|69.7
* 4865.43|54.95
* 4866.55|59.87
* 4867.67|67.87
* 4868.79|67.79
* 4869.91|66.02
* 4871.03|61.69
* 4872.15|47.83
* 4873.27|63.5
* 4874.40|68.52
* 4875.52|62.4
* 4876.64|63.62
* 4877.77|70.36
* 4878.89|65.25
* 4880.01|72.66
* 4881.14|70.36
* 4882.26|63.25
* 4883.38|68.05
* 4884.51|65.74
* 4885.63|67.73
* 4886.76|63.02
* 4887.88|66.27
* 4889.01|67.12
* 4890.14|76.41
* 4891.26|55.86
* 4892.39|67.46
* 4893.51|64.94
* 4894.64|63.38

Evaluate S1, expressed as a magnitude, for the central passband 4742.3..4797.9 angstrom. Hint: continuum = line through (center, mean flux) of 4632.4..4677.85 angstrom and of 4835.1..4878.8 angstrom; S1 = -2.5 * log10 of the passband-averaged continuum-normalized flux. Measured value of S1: 0.16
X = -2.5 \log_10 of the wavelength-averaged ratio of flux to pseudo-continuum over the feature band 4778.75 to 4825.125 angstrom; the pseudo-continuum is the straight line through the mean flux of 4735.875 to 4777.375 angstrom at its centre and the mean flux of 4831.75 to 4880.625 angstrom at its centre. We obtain 0.05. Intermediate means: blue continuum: 58.2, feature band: 57.8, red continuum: 63.8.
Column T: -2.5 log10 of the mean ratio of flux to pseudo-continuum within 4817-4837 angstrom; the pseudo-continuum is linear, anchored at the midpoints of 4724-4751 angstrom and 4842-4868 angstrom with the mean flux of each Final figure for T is 0.13 mag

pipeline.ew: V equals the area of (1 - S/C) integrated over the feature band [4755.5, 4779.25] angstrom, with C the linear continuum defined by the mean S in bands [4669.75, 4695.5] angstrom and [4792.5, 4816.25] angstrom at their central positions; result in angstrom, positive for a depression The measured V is 3.7 angstrom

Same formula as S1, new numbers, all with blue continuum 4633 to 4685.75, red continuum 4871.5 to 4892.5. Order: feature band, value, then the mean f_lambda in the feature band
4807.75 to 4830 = 0.101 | 59.8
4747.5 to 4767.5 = 0.116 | 59.2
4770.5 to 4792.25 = 0.279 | 50.9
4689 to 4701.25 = -0.018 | 67.2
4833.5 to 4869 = 0.027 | 63.9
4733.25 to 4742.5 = 0.053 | 62.8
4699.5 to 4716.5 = 0.015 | 65.1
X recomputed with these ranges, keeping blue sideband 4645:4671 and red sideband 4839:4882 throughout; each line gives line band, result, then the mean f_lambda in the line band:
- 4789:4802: 0.100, 59.8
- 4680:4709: 0.011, 65.5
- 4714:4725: 0.014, 65.2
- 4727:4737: 0.026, 64.4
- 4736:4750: 0.014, 65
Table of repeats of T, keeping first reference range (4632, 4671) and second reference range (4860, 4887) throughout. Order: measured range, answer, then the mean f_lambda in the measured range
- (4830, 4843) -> 0.10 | 59.3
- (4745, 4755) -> 0.02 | 64.6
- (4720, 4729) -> -0.02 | 67.3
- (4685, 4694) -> 0.01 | 65.7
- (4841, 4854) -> -0.01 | 65.3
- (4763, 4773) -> 0.26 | 51.5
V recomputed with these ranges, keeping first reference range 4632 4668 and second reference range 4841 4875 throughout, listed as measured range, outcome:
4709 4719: 0.3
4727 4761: 1.1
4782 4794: 2.2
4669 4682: -0.1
